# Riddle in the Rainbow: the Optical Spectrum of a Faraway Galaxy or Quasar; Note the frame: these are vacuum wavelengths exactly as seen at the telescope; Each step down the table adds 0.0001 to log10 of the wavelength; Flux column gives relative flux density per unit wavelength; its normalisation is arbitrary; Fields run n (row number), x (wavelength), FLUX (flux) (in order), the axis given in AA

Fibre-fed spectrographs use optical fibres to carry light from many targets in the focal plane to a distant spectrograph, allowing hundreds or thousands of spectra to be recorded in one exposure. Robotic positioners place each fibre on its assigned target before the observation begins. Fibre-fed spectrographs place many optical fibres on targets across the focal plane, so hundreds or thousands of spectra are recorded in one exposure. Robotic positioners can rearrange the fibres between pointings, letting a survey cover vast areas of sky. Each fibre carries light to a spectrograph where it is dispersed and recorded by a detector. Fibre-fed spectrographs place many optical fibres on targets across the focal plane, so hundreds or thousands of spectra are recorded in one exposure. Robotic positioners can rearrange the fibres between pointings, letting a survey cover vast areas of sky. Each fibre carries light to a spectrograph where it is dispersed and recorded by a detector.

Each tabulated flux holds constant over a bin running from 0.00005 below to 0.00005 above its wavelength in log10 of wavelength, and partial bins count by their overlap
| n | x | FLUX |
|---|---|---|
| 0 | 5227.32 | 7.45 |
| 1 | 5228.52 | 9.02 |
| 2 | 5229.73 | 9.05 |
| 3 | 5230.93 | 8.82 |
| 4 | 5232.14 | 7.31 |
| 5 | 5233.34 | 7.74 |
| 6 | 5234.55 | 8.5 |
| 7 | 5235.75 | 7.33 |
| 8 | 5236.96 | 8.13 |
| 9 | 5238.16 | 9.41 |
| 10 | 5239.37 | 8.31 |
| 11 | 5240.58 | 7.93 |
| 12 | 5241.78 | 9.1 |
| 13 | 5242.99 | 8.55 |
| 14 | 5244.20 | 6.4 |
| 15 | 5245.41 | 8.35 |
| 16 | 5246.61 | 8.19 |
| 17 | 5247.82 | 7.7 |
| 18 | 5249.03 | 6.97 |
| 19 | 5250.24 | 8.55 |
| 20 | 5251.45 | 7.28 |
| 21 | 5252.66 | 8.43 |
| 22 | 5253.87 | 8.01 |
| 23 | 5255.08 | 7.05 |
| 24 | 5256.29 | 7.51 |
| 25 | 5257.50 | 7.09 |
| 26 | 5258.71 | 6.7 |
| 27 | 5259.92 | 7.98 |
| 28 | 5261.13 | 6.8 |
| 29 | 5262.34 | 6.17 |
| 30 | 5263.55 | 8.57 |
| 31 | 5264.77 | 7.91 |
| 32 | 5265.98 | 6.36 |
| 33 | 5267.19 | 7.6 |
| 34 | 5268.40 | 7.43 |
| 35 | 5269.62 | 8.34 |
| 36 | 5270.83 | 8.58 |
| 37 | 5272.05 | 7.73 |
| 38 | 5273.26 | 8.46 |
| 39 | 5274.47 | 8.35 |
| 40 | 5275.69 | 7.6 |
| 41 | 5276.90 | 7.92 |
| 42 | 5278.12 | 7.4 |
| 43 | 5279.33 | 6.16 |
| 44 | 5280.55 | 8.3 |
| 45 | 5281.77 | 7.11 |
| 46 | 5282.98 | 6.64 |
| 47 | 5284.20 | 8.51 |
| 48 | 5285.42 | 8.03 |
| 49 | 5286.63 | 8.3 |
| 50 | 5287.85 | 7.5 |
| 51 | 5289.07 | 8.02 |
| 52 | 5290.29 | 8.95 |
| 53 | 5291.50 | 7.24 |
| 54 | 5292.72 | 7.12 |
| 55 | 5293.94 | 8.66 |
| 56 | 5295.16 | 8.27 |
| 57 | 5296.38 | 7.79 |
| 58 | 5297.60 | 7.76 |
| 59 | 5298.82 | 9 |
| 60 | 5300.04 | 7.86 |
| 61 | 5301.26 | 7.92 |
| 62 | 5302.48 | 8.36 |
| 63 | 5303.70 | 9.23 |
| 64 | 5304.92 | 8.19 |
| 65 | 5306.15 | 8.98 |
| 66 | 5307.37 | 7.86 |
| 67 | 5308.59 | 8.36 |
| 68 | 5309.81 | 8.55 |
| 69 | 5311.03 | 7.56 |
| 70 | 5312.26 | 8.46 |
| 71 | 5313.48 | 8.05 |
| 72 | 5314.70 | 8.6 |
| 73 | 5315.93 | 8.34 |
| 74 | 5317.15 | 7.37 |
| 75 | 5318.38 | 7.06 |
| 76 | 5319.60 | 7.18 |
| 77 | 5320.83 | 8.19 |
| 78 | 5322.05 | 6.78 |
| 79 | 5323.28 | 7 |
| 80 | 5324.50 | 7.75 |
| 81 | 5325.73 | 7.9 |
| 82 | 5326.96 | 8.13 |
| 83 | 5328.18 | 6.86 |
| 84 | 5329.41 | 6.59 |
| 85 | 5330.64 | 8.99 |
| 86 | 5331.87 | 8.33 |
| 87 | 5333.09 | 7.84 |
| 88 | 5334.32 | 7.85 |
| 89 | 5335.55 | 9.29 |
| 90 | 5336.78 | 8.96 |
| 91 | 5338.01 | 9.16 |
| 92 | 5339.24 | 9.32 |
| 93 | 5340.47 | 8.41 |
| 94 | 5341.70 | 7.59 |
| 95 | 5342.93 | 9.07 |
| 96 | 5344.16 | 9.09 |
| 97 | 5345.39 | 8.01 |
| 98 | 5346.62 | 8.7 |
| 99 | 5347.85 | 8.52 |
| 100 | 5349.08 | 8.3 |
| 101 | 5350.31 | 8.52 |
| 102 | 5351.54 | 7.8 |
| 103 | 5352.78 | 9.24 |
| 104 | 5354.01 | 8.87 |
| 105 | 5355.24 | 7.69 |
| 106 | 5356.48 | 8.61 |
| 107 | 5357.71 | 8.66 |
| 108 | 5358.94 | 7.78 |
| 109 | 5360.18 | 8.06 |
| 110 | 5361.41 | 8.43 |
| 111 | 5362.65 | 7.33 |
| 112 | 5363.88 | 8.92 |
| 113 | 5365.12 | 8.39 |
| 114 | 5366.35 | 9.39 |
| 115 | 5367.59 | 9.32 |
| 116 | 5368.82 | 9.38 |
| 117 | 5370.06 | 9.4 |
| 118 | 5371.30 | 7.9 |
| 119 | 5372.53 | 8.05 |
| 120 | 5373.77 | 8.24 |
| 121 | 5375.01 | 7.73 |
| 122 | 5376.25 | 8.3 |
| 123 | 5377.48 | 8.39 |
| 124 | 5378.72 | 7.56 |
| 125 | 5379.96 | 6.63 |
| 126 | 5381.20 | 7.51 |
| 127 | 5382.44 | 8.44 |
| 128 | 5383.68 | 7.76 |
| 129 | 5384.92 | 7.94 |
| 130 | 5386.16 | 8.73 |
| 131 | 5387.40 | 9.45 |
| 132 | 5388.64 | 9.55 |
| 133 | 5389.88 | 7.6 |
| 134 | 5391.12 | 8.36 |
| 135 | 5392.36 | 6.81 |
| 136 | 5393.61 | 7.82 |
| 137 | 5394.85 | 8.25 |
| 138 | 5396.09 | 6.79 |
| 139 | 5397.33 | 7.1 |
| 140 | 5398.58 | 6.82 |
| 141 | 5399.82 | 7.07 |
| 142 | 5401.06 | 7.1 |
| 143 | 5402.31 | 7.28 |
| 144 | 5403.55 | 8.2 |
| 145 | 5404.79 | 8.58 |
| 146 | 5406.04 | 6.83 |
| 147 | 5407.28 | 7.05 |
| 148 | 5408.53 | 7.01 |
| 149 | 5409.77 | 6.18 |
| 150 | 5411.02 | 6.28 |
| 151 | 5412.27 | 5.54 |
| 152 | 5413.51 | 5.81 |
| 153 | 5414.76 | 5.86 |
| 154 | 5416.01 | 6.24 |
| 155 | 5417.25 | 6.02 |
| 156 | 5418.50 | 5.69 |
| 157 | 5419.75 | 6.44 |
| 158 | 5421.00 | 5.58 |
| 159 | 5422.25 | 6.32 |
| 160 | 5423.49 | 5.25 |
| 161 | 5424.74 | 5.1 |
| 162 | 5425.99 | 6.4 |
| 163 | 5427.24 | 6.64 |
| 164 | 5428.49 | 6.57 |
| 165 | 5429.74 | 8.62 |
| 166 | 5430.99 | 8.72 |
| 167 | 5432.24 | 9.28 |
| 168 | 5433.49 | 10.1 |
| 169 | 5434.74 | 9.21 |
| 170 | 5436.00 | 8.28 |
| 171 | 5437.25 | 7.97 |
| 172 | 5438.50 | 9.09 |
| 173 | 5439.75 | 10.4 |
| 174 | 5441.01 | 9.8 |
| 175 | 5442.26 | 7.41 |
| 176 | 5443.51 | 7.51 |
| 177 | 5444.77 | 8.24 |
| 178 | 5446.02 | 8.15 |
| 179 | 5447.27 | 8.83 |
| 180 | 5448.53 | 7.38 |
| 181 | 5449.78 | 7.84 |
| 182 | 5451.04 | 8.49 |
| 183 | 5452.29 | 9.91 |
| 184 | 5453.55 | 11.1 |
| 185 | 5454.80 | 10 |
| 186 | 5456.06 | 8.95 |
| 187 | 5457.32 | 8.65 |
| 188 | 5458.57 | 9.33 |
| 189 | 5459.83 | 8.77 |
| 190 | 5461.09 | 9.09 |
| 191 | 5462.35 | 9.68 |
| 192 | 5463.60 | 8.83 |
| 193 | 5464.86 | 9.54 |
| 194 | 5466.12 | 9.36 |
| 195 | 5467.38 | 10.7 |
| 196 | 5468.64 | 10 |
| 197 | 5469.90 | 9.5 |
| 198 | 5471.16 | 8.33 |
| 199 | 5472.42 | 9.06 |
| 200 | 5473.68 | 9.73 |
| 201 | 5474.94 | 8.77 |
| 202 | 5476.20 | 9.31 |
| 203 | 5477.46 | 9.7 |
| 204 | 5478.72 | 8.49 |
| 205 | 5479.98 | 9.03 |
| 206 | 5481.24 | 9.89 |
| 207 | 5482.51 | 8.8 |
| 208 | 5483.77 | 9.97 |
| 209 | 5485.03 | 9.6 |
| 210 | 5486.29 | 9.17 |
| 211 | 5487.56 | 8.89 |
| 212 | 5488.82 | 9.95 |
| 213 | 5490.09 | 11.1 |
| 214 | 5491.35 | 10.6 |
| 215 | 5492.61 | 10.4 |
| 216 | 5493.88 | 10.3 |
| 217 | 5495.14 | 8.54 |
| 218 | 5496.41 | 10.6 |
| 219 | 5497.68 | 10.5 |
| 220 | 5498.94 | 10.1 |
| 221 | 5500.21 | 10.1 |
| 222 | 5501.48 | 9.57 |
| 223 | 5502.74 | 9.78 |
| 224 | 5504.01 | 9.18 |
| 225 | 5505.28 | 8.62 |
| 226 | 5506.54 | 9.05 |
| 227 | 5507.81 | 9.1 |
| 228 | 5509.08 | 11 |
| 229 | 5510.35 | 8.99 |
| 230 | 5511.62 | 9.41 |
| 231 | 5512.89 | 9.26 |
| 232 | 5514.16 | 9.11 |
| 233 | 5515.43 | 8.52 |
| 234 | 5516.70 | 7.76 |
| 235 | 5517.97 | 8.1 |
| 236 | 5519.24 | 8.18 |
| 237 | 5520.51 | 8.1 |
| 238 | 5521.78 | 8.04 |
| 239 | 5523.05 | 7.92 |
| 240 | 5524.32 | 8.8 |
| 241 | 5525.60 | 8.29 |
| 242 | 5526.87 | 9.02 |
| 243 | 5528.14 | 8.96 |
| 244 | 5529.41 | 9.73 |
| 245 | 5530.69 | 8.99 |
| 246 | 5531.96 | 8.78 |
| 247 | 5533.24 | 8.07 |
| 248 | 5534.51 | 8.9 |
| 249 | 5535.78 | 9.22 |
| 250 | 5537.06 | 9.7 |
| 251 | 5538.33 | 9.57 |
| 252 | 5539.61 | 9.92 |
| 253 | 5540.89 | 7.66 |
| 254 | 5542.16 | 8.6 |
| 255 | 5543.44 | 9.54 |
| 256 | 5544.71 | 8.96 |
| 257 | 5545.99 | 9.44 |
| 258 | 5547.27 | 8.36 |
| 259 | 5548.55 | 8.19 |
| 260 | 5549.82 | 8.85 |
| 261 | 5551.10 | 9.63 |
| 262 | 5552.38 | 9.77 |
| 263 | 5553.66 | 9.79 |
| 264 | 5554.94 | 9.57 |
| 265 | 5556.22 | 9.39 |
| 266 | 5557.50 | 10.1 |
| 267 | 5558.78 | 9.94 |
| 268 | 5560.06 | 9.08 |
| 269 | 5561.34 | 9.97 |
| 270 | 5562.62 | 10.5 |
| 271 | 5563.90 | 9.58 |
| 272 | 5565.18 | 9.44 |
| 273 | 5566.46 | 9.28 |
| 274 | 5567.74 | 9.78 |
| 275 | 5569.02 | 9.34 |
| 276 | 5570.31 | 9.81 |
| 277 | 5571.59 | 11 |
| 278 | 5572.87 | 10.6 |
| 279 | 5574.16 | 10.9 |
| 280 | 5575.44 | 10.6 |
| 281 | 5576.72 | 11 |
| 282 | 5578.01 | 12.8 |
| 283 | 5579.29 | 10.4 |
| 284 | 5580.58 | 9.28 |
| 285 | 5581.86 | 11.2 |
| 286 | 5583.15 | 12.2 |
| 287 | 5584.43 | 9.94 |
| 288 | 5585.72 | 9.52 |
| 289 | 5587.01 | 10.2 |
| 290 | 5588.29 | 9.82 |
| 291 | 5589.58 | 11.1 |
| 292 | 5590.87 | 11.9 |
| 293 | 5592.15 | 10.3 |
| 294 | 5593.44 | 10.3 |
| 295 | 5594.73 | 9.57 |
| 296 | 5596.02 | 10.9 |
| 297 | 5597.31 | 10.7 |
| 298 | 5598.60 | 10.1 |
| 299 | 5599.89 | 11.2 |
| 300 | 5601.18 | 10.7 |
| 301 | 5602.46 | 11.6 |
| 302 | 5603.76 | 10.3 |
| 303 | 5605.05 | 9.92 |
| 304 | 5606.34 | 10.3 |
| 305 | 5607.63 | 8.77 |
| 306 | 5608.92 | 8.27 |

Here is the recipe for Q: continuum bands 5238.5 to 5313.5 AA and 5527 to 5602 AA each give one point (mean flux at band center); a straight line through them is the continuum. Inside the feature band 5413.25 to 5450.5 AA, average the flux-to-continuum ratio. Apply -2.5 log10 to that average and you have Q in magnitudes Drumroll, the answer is 0.19 mag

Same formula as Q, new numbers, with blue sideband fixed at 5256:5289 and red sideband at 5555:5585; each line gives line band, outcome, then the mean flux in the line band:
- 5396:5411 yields 0.222 mag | 7.15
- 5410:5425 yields 0.451 mag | 5.87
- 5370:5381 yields 0.078 mag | 7.93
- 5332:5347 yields -0.052 mag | 8.6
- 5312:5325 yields 0.044 mag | 7.69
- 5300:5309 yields -0.065 mag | 8.38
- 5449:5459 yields -0.004 mag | 9.26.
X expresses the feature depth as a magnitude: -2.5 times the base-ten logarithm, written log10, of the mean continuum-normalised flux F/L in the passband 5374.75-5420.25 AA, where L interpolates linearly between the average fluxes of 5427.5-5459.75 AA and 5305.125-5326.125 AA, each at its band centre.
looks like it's 0.16 mag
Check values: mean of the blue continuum 7.89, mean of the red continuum 8.77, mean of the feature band 7.31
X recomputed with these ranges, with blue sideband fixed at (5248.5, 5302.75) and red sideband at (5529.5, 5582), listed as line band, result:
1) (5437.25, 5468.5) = -0.01 mag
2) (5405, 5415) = 0.32 mag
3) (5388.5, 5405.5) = 0.13 mag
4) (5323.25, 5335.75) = 0.03 mag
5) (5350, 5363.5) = 0.00 mag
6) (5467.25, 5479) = -0.03 mag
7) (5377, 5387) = 0.08 mag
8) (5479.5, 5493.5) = -0.07 mag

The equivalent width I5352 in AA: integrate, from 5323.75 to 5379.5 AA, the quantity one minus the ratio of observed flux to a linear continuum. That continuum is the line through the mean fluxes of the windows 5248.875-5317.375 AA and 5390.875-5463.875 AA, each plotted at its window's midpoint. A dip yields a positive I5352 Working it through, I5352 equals -4.0 AA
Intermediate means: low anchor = 7.87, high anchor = 7.73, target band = 8.36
